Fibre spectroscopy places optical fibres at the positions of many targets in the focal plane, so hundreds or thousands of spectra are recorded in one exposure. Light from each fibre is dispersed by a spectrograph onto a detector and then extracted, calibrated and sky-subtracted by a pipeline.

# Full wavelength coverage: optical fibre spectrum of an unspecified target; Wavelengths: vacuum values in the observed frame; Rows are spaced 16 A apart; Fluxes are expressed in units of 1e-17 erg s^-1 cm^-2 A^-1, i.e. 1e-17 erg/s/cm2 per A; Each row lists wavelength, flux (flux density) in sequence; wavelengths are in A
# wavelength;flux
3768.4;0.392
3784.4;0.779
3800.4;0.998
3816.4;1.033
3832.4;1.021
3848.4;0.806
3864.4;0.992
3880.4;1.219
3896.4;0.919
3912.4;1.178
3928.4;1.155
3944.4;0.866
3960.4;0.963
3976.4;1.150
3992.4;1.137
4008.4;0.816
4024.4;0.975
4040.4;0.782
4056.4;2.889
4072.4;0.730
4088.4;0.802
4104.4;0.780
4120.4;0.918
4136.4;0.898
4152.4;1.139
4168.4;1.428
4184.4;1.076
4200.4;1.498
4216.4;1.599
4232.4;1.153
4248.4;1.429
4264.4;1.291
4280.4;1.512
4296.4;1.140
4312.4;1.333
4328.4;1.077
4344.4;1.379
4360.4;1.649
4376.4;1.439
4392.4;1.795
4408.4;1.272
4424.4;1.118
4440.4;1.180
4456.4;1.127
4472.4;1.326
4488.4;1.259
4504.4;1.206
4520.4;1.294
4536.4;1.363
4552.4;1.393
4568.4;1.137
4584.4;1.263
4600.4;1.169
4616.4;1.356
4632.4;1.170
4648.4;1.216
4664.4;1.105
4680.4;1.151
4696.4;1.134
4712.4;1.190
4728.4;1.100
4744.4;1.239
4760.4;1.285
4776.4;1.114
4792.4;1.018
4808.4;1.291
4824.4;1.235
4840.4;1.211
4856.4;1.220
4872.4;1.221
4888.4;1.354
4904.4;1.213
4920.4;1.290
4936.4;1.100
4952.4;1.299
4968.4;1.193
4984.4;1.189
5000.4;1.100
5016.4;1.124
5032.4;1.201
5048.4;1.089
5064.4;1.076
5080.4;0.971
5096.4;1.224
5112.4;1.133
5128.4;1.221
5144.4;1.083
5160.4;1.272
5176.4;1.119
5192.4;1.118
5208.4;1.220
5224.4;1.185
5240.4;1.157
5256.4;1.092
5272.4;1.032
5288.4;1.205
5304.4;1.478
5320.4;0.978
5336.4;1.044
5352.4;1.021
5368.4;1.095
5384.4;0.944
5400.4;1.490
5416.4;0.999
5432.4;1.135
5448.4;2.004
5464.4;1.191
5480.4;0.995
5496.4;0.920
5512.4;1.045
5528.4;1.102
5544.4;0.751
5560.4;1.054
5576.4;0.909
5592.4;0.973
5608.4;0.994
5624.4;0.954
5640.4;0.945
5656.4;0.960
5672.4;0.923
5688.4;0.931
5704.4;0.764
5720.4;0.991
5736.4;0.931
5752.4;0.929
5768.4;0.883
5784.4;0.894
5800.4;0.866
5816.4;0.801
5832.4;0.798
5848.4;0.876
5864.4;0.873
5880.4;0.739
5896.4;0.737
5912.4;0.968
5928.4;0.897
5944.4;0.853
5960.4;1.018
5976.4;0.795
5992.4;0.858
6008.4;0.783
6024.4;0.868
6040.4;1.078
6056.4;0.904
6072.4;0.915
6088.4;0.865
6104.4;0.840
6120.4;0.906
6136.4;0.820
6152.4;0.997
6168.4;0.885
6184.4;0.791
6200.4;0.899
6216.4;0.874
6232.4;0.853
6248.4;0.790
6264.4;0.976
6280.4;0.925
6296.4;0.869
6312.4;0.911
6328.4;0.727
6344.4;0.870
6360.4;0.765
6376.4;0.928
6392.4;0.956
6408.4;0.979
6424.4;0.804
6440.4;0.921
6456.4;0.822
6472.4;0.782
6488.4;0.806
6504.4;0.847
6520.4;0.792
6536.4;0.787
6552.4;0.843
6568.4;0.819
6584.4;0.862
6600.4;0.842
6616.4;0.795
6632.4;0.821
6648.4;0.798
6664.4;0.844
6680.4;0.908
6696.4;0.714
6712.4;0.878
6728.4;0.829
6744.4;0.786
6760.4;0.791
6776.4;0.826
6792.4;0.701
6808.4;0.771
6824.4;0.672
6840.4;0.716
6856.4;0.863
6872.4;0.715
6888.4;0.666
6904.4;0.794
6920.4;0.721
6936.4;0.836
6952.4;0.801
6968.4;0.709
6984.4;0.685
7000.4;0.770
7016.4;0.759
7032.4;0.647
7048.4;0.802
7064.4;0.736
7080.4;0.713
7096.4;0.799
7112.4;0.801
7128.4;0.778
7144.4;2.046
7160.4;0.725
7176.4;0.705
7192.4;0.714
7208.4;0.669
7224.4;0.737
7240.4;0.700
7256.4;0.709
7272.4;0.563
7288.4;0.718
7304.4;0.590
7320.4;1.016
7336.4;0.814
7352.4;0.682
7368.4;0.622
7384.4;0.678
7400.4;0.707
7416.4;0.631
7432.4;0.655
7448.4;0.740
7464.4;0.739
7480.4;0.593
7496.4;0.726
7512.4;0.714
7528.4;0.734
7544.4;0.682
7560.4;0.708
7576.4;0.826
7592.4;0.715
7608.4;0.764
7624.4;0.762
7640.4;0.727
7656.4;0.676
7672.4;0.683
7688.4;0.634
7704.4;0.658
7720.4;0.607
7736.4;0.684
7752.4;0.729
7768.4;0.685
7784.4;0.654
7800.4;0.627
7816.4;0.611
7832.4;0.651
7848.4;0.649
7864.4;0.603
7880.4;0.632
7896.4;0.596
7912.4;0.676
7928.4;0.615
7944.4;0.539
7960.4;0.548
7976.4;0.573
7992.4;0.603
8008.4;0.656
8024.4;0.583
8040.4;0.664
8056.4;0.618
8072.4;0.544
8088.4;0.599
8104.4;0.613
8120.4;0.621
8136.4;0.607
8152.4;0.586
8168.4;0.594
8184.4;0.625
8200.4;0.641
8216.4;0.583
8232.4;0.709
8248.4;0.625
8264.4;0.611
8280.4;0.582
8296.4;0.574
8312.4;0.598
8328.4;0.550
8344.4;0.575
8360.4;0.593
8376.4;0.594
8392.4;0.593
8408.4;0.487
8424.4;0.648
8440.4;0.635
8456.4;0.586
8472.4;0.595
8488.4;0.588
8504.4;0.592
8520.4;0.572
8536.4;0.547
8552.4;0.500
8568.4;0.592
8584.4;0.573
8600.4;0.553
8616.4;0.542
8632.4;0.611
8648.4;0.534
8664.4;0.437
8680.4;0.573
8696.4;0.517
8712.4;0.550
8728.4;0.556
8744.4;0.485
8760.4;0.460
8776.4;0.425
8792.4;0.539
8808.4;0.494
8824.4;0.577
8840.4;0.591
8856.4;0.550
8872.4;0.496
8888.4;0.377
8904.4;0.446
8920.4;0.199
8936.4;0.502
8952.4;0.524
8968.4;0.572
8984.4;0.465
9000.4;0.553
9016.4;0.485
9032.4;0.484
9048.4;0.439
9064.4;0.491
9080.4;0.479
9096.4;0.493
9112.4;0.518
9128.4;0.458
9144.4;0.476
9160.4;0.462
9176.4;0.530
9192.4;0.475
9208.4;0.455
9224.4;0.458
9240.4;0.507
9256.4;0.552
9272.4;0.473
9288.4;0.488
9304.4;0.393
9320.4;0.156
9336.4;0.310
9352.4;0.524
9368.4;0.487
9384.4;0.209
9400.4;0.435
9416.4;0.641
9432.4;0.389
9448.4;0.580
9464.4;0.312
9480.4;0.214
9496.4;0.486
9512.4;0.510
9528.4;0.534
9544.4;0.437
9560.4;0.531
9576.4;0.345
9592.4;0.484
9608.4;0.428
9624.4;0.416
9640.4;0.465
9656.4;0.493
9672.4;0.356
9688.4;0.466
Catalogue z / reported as 0.089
